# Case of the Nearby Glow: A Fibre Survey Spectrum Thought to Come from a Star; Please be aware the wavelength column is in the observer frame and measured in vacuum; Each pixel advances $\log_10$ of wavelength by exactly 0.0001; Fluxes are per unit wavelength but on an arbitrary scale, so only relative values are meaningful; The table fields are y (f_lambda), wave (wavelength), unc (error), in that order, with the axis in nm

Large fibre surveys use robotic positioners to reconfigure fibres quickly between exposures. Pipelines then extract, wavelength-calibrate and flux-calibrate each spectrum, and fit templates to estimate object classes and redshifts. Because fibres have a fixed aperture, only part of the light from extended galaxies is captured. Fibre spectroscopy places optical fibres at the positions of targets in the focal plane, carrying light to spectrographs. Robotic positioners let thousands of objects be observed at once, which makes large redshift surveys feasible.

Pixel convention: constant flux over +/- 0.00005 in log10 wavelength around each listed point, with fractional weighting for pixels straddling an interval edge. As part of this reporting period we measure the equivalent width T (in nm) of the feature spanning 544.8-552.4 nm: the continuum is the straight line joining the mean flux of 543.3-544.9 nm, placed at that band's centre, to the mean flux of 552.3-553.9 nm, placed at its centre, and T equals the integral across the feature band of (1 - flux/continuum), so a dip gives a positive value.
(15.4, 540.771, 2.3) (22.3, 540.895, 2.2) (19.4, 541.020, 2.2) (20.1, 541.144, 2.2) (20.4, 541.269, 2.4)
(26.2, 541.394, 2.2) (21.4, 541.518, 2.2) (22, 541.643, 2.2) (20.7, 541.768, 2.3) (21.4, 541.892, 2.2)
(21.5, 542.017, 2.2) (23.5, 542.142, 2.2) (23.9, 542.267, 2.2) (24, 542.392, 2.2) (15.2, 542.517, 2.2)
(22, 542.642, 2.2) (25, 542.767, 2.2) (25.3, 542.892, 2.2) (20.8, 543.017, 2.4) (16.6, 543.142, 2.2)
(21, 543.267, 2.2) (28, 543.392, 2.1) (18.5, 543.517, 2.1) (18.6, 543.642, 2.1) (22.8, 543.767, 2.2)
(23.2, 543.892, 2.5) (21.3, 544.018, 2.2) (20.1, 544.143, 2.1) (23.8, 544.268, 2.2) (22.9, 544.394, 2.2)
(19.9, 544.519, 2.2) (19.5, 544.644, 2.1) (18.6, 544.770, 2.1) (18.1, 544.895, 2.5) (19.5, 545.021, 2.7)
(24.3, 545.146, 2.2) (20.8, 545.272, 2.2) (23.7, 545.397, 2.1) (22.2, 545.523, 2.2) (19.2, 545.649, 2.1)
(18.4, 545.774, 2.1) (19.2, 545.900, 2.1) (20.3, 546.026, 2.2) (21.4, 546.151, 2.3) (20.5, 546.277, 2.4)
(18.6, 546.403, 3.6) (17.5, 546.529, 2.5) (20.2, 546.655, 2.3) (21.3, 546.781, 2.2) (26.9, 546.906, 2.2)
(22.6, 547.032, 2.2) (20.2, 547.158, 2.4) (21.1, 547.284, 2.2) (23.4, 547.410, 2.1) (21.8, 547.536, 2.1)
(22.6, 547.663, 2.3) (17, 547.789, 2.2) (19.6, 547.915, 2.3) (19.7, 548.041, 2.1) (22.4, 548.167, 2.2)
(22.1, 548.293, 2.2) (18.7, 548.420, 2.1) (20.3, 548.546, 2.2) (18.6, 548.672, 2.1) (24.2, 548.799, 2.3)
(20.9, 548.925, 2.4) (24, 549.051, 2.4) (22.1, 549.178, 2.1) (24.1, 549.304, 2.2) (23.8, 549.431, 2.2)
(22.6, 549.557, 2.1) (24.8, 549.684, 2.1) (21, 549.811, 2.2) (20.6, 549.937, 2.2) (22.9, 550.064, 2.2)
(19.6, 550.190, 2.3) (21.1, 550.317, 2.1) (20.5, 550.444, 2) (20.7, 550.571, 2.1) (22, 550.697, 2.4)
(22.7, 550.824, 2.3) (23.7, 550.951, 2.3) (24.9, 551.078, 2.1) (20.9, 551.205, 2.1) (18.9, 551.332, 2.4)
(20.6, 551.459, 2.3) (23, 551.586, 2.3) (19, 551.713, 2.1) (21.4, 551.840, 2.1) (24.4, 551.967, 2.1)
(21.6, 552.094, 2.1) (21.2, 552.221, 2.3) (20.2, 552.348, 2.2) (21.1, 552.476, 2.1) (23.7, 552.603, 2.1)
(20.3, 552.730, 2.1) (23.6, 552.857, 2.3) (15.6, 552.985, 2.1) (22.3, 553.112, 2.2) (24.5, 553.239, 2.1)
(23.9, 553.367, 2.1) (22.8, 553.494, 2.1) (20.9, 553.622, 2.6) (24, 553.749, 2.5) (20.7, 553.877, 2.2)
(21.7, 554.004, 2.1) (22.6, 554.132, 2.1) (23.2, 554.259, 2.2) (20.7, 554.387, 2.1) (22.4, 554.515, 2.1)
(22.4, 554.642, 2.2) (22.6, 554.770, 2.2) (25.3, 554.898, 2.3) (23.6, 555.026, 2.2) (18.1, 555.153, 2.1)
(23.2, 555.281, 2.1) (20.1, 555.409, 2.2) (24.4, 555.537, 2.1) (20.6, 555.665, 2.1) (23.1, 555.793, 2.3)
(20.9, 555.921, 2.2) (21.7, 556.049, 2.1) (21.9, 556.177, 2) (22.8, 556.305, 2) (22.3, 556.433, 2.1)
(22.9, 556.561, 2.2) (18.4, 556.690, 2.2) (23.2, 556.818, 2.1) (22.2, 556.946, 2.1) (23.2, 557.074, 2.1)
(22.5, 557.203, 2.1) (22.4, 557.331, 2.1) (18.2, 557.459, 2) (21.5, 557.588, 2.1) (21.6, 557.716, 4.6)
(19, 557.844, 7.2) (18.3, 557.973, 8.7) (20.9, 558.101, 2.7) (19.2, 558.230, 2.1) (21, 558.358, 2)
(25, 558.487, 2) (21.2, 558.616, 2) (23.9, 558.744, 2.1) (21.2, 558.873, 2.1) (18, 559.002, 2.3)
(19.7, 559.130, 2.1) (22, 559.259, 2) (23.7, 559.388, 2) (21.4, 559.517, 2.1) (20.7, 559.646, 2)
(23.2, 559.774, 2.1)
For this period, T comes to 0.090 nm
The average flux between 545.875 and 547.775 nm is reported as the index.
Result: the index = 21.1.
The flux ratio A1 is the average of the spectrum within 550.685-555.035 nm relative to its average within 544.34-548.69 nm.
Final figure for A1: 1.1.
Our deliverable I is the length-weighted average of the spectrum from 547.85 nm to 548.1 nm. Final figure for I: 19.7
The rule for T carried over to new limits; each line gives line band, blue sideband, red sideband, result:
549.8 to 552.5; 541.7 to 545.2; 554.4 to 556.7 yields 0.047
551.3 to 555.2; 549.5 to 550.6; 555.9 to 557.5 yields -0.033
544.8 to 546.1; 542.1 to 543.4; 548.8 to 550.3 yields 0.098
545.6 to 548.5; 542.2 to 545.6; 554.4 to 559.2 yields 0.114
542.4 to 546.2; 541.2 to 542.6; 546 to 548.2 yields 0.066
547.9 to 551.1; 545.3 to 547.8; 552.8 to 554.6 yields -0.059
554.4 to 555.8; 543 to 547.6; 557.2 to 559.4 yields -0.085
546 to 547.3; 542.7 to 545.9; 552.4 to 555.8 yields 0.029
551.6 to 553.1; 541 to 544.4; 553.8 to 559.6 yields 0.034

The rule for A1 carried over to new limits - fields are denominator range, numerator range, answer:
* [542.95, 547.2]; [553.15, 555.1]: 1.09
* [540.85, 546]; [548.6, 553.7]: 1.03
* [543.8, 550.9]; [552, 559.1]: 1.02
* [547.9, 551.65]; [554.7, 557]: 1.02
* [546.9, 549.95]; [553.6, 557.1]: 1.02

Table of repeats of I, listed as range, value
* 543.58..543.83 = 20.7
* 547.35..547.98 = 20.8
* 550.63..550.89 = 22.4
